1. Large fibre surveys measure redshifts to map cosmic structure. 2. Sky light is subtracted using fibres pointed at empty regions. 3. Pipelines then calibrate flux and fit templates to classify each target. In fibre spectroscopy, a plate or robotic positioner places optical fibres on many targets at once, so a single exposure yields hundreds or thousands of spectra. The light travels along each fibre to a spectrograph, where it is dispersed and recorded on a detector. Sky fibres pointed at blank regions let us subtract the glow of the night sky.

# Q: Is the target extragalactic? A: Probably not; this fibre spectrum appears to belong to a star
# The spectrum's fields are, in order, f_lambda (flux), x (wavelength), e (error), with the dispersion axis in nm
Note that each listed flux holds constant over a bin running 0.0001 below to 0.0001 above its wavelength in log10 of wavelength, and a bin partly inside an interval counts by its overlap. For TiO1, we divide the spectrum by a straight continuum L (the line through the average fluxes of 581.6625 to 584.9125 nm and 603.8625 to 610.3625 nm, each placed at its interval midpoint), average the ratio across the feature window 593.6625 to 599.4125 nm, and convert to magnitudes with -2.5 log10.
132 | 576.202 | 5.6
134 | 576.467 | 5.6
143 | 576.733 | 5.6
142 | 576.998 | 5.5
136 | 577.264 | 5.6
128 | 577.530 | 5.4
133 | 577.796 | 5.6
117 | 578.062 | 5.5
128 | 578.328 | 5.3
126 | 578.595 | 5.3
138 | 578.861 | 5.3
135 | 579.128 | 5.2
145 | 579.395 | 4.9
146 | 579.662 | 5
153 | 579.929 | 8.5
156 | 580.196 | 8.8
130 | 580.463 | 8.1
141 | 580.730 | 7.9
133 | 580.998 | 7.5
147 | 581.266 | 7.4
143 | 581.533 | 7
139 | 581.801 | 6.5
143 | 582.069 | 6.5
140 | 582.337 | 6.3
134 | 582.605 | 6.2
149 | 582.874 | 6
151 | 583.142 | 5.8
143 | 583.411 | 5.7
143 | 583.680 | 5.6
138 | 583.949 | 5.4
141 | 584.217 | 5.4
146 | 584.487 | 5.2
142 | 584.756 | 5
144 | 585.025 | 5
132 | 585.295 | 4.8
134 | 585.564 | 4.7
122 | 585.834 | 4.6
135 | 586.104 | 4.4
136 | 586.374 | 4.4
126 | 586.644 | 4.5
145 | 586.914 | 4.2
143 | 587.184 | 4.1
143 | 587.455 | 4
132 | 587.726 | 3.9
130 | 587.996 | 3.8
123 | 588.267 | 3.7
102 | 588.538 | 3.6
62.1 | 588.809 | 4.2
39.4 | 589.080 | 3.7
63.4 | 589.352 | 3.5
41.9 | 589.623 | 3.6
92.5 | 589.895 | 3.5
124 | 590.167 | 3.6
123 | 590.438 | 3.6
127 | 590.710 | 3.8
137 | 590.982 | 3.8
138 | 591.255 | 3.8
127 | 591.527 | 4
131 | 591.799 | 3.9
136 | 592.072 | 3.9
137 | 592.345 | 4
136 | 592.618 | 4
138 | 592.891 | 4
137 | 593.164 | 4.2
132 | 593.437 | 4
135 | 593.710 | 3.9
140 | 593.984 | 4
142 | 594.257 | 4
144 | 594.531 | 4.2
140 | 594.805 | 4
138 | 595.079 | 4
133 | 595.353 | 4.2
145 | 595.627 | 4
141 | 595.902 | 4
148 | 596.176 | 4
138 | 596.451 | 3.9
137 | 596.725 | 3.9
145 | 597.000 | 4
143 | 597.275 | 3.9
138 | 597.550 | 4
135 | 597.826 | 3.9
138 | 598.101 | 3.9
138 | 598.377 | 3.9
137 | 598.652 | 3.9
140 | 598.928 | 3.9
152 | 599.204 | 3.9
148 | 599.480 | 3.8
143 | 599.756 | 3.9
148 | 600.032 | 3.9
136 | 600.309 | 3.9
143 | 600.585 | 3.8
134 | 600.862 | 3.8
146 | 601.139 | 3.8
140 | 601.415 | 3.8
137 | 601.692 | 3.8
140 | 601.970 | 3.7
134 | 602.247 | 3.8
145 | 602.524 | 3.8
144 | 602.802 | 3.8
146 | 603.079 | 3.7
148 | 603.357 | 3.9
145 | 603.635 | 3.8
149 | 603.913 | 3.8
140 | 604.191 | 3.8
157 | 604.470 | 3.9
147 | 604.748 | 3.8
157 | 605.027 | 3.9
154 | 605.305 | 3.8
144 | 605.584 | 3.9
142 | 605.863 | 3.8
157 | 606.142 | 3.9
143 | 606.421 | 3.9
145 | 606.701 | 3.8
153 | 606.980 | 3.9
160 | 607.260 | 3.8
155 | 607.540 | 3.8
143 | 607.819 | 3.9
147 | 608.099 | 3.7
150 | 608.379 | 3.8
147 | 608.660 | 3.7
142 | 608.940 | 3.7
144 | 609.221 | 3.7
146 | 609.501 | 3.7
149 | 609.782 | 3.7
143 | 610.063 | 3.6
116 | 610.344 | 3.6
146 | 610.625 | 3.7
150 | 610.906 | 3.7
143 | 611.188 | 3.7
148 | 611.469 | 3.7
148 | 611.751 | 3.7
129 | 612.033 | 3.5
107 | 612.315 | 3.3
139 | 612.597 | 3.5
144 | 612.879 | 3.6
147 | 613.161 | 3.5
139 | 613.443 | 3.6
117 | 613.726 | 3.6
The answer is 0.04 mag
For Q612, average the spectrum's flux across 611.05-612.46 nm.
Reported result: 135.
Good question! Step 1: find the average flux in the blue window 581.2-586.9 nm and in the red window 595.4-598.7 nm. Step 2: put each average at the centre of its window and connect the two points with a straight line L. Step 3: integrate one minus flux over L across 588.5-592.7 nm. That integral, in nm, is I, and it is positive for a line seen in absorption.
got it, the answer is 0.98 nm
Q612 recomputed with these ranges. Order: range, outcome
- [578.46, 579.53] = 136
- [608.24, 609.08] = 146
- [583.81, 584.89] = 142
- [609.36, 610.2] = 146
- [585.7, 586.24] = 128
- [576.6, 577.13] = 143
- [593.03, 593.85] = 135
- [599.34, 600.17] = 146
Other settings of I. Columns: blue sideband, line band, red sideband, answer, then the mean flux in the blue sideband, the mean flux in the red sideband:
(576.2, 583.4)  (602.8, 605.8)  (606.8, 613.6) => -0.13 nm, 139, 143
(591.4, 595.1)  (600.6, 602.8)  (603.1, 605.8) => 0.09 nm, 137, 149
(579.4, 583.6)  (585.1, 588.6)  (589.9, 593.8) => 0.14 nm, 143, 131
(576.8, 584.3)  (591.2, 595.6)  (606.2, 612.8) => 0.14 nm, 139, 143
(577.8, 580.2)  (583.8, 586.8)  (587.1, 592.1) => -0.37 nm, 137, 110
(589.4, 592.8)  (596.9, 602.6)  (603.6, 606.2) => -0.12 nm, 120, 149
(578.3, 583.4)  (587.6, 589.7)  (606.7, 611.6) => 0.81 nm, 141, 146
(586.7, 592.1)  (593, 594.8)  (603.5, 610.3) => -0.25 nm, 113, 148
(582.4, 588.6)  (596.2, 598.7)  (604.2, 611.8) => 0.05 nm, 137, 147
